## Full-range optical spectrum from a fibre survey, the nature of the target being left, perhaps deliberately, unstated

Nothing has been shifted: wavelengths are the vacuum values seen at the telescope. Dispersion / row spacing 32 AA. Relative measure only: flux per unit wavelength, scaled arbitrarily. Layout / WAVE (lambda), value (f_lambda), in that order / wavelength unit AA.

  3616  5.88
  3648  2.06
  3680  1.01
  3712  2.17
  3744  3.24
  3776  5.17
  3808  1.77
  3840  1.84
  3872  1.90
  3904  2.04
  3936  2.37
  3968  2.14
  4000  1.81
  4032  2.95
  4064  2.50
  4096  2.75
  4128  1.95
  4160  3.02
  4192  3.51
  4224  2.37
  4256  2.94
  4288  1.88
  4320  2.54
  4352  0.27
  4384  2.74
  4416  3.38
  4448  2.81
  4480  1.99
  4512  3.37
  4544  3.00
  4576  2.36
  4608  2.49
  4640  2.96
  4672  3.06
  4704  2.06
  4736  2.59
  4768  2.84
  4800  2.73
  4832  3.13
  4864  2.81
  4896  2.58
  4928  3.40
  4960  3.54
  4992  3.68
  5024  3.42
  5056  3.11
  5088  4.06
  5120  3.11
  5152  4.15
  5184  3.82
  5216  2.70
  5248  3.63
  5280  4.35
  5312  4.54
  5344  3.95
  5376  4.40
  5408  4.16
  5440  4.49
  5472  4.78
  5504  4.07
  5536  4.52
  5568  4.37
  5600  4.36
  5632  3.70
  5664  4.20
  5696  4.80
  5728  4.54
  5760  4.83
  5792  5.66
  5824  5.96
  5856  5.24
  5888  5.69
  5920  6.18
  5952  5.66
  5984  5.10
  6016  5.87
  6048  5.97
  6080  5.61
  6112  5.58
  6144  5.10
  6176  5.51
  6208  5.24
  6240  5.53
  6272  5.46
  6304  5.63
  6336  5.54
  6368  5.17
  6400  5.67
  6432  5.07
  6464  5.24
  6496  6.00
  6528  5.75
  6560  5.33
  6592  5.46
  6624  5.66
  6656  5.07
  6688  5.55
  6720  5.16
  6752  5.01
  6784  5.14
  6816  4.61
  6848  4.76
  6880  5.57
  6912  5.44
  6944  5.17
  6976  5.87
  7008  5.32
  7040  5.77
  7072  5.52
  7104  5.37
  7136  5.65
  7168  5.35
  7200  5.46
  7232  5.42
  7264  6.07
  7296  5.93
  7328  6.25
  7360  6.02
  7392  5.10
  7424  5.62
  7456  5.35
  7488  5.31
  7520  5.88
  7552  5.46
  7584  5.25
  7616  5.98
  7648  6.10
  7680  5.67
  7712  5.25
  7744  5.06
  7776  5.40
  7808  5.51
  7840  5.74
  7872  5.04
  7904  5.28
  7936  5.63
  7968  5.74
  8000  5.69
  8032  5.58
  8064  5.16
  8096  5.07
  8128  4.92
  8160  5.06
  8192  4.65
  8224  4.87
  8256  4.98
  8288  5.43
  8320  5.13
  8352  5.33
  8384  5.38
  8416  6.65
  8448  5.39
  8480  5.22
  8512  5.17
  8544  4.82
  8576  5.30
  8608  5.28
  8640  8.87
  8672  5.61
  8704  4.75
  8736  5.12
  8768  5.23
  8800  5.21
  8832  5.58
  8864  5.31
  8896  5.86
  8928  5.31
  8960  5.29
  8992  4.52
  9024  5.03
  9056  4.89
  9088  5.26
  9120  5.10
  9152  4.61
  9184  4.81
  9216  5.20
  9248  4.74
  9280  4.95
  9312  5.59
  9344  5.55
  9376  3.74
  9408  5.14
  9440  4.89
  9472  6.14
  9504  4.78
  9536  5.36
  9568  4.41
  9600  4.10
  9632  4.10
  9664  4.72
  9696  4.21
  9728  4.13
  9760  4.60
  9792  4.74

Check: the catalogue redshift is 0.315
